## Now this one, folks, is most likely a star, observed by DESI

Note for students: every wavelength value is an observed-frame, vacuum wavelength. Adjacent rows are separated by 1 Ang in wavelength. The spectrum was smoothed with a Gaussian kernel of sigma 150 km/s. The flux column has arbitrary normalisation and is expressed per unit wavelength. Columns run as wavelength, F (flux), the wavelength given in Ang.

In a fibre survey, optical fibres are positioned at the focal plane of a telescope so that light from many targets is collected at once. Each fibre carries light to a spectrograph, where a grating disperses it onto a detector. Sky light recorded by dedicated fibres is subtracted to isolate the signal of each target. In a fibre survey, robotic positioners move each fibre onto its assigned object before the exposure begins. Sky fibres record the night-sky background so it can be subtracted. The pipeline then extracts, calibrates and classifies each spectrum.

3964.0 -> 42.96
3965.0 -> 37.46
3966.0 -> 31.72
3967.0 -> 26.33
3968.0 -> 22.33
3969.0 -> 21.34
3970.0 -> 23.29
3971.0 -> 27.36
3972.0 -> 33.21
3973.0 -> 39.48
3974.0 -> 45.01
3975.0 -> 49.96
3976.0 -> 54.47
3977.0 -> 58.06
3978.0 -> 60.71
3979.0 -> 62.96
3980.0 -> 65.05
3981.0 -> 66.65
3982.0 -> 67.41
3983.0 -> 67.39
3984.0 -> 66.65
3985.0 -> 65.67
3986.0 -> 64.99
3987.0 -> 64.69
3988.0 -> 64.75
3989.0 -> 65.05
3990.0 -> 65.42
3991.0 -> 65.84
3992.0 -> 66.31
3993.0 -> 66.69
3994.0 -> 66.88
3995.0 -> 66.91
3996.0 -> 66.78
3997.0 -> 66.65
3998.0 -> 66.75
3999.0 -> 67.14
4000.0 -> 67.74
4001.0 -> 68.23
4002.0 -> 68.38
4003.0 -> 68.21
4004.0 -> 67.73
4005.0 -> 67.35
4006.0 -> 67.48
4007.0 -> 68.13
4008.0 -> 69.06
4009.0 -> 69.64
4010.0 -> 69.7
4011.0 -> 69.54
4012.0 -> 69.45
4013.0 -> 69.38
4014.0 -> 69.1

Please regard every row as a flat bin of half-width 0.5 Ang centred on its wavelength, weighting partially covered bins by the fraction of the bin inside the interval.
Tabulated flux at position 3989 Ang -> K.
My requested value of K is 65.05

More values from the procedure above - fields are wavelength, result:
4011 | 69.54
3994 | 66.88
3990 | 65.42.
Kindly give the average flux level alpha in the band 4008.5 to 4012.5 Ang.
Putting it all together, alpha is 69.6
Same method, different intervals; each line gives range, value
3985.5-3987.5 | 64.8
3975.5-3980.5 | 60.2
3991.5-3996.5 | 66.7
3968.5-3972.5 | 26.3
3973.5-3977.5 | 51.9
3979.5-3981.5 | 65.8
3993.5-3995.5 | 66.9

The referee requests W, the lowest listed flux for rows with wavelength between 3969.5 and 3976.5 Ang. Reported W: 23.29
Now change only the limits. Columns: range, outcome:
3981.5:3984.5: 66.65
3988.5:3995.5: 65.05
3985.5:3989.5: 64.69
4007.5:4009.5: 69.06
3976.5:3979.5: 58.06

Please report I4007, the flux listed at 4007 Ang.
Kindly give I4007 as 68.13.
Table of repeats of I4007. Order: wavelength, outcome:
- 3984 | 66.65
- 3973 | 39.48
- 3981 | 66.65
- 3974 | 45.01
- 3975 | 49.96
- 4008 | 69.06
